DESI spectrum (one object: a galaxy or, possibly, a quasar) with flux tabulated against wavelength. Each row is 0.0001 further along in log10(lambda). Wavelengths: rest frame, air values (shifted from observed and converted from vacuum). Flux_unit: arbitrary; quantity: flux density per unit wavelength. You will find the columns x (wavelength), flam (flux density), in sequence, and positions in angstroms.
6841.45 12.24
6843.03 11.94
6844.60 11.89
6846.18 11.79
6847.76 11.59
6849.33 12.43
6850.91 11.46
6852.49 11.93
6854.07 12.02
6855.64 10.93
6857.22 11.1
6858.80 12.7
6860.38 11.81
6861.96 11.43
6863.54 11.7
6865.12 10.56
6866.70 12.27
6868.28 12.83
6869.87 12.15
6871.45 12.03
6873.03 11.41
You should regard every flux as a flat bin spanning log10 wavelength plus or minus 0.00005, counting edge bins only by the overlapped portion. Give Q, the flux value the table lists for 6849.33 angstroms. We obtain 12.43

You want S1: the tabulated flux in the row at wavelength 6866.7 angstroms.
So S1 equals 12.27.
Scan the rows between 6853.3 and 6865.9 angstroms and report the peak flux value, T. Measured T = 12.7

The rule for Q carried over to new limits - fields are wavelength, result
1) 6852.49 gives 11.93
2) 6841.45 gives 12.24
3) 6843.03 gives 11.94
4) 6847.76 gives 11.59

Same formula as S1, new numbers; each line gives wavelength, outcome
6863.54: 11.7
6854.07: 12.02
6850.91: 11.46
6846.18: 11.79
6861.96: 11.43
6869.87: 12.15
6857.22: 11.1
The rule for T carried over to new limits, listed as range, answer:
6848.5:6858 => 12.43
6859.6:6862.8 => 11.81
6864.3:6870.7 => 12.83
